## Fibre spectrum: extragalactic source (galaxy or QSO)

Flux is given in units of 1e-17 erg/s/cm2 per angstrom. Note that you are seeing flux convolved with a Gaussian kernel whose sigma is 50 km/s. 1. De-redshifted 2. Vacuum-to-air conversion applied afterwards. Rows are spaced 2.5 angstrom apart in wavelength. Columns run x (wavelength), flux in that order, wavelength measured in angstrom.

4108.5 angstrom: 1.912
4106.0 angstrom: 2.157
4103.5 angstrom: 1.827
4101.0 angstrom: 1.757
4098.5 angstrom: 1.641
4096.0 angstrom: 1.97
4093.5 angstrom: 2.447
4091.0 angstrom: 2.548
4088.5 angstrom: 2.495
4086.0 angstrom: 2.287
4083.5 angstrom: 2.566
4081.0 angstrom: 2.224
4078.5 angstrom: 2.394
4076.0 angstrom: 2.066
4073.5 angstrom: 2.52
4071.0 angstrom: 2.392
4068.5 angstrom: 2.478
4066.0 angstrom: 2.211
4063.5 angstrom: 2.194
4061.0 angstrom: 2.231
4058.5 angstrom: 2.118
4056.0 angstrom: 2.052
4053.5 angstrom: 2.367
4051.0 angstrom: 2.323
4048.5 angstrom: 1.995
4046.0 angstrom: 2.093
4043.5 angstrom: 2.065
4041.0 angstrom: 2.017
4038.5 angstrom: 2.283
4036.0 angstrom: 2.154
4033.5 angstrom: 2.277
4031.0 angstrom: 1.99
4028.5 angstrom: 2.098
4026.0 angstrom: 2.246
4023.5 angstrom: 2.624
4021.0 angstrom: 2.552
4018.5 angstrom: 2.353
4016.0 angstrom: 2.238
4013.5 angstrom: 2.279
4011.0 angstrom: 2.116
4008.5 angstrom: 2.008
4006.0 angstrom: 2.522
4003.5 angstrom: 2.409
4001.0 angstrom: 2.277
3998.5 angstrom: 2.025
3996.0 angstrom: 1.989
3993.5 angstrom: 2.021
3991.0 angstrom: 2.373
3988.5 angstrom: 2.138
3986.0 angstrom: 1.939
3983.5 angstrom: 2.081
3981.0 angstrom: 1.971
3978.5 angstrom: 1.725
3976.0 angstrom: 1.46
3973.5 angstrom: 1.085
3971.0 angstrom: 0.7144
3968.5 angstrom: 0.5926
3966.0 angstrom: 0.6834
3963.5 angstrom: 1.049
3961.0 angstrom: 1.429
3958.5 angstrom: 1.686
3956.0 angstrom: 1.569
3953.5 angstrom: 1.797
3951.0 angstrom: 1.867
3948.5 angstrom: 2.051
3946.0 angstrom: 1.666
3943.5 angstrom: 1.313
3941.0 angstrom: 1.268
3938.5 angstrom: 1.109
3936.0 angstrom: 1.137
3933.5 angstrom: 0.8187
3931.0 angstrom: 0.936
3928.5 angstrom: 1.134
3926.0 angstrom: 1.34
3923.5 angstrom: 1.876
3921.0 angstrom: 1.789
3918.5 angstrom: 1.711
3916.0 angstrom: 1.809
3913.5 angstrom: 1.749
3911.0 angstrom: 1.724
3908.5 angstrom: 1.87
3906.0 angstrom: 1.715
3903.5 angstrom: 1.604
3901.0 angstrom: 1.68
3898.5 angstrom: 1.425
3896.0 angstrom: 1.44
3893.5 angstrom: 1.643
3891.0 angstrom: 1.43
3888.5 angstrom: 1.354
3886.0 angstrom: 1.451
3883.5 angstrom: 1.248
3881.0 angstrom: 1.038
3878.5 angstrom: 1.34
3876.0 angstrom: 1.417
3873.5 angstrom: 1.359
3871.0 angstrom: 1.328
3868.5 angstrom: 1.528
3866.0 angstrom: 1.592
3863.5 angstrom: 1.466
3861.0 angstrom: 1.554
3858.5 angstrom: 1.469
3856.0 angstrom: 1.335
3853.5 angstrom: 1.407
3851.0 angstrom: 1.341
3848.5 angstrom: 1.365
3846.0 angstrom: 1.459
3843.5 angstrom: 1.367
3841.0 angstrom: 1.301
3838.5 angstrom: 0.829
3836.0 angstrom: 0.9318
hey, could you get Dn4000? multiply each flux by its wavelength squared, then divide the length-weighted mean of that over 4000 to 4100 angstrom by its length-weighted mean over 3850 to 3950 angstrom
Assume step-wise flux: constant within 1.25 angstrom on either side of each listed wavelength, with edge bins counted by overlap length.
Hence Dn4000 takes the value 1.66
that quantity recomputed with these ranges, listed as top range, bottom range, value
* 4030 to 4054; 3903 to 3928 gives 1.35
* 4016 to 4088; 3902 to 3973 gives 1.68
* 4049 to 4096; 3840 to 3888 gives 1.85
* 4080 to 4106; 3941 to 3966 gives 1.51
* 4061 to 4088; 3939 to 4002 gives 1.51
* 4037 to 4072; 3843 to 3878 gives 1.70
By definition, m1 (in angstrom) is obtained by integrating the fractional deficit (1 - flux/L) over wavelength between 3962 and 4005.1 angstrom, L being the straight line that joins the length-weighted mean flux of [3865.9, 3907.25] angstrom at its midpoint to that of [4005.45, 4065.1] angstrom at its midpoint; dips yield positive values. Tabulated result 6.1 angstrom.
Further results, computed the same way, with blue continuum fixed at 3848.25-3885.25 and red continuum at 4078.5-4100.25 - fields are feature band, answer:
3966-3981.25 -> 5.5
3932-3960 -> 3.8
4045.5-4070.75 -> -0.9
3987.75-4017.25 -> -4.2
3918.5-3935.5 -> 3.0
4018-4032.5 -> -2.1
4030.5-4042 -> -0.6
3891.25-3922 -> -2.5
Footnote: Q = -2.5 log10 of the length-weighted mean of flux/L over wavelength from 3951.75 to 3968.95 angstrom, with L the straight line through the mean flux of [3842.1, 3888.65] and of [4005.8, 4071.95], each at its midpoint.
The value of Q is 0.37 mag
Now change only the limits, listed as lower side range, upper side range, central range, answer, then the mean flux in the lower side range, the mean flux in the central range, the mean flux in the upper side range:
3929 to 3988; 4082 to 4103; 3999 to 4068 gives -0.21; 1.4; 2.23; 2.2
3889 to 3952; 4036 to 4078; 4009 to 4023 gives -0.15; 1.52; 2.31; 2.21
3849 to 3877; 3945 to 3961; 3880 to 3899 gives 0.11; 1.43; 1.38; 1.75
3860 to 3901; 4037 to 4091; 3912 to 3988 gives 0.19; 1.42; 1.45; 2.26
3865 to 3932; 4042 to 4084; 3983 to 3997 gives -0.10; 1.5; 2.09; 2.25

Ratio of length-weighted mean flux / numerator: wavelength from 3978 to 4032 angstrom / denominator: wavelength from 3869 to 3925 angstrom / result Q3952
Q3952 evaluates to 1.4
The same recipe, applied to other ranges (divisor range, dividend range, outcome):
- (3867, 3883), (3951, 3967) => 1.06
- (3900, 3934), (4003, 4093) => 1.45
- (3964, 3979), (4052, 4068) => 2.19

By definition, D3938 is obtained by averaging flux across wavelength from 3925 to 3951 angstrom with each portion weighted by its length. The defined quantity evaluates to 1.31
